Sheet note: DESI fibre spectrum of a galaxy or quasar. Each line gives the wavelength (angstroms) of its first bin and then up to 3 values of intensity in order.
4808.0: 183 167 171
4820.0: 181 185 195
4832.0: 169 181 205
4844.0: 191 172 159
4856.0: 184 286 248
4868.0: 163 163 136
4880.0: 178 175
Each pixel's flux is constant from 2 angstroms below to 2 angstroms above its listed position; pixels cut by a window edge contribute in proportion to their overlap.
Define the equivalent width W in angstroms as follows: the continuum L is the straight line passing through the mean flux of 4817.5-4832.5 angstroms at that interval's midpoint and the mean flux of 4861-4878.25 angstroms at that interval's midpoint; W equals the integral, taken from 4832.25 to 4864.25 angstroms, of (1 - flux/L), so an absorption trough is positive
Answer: -2.7 angstroms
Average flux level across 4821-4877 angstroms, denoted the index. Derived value 189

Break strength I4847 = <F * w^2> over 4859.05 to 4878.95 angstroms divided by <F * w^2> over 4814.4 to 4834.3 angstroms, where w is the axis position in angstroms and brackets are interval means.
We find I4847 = 1.09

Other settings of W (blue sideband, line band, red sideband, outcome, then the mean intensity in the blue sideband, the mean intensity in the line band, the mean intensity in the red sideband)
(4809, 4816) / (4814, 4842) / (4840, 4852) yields -1.3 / 170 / 184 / 182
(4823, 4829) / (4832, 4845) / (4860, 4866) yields 1.5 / 190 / 189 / 261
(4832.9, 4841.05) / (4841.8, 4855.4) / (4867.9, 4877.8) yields 0.1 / 188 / 175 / 153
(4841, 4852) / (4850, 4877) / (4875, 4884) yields -3.5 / 180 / 193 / 163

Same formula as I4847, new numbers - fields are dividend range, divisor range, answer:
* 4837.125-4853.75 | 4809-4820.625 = 1.07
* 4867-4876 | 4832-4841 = 0.85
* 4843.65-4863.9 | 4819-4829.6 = 1.10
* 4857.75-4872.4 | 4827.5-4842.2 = 1.19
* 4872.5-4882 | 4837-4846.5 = 0.82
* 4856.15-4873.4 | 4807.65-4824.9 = 1.23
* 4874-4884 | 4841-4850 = 0.88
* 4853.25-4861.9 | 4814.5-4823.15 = 1.30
